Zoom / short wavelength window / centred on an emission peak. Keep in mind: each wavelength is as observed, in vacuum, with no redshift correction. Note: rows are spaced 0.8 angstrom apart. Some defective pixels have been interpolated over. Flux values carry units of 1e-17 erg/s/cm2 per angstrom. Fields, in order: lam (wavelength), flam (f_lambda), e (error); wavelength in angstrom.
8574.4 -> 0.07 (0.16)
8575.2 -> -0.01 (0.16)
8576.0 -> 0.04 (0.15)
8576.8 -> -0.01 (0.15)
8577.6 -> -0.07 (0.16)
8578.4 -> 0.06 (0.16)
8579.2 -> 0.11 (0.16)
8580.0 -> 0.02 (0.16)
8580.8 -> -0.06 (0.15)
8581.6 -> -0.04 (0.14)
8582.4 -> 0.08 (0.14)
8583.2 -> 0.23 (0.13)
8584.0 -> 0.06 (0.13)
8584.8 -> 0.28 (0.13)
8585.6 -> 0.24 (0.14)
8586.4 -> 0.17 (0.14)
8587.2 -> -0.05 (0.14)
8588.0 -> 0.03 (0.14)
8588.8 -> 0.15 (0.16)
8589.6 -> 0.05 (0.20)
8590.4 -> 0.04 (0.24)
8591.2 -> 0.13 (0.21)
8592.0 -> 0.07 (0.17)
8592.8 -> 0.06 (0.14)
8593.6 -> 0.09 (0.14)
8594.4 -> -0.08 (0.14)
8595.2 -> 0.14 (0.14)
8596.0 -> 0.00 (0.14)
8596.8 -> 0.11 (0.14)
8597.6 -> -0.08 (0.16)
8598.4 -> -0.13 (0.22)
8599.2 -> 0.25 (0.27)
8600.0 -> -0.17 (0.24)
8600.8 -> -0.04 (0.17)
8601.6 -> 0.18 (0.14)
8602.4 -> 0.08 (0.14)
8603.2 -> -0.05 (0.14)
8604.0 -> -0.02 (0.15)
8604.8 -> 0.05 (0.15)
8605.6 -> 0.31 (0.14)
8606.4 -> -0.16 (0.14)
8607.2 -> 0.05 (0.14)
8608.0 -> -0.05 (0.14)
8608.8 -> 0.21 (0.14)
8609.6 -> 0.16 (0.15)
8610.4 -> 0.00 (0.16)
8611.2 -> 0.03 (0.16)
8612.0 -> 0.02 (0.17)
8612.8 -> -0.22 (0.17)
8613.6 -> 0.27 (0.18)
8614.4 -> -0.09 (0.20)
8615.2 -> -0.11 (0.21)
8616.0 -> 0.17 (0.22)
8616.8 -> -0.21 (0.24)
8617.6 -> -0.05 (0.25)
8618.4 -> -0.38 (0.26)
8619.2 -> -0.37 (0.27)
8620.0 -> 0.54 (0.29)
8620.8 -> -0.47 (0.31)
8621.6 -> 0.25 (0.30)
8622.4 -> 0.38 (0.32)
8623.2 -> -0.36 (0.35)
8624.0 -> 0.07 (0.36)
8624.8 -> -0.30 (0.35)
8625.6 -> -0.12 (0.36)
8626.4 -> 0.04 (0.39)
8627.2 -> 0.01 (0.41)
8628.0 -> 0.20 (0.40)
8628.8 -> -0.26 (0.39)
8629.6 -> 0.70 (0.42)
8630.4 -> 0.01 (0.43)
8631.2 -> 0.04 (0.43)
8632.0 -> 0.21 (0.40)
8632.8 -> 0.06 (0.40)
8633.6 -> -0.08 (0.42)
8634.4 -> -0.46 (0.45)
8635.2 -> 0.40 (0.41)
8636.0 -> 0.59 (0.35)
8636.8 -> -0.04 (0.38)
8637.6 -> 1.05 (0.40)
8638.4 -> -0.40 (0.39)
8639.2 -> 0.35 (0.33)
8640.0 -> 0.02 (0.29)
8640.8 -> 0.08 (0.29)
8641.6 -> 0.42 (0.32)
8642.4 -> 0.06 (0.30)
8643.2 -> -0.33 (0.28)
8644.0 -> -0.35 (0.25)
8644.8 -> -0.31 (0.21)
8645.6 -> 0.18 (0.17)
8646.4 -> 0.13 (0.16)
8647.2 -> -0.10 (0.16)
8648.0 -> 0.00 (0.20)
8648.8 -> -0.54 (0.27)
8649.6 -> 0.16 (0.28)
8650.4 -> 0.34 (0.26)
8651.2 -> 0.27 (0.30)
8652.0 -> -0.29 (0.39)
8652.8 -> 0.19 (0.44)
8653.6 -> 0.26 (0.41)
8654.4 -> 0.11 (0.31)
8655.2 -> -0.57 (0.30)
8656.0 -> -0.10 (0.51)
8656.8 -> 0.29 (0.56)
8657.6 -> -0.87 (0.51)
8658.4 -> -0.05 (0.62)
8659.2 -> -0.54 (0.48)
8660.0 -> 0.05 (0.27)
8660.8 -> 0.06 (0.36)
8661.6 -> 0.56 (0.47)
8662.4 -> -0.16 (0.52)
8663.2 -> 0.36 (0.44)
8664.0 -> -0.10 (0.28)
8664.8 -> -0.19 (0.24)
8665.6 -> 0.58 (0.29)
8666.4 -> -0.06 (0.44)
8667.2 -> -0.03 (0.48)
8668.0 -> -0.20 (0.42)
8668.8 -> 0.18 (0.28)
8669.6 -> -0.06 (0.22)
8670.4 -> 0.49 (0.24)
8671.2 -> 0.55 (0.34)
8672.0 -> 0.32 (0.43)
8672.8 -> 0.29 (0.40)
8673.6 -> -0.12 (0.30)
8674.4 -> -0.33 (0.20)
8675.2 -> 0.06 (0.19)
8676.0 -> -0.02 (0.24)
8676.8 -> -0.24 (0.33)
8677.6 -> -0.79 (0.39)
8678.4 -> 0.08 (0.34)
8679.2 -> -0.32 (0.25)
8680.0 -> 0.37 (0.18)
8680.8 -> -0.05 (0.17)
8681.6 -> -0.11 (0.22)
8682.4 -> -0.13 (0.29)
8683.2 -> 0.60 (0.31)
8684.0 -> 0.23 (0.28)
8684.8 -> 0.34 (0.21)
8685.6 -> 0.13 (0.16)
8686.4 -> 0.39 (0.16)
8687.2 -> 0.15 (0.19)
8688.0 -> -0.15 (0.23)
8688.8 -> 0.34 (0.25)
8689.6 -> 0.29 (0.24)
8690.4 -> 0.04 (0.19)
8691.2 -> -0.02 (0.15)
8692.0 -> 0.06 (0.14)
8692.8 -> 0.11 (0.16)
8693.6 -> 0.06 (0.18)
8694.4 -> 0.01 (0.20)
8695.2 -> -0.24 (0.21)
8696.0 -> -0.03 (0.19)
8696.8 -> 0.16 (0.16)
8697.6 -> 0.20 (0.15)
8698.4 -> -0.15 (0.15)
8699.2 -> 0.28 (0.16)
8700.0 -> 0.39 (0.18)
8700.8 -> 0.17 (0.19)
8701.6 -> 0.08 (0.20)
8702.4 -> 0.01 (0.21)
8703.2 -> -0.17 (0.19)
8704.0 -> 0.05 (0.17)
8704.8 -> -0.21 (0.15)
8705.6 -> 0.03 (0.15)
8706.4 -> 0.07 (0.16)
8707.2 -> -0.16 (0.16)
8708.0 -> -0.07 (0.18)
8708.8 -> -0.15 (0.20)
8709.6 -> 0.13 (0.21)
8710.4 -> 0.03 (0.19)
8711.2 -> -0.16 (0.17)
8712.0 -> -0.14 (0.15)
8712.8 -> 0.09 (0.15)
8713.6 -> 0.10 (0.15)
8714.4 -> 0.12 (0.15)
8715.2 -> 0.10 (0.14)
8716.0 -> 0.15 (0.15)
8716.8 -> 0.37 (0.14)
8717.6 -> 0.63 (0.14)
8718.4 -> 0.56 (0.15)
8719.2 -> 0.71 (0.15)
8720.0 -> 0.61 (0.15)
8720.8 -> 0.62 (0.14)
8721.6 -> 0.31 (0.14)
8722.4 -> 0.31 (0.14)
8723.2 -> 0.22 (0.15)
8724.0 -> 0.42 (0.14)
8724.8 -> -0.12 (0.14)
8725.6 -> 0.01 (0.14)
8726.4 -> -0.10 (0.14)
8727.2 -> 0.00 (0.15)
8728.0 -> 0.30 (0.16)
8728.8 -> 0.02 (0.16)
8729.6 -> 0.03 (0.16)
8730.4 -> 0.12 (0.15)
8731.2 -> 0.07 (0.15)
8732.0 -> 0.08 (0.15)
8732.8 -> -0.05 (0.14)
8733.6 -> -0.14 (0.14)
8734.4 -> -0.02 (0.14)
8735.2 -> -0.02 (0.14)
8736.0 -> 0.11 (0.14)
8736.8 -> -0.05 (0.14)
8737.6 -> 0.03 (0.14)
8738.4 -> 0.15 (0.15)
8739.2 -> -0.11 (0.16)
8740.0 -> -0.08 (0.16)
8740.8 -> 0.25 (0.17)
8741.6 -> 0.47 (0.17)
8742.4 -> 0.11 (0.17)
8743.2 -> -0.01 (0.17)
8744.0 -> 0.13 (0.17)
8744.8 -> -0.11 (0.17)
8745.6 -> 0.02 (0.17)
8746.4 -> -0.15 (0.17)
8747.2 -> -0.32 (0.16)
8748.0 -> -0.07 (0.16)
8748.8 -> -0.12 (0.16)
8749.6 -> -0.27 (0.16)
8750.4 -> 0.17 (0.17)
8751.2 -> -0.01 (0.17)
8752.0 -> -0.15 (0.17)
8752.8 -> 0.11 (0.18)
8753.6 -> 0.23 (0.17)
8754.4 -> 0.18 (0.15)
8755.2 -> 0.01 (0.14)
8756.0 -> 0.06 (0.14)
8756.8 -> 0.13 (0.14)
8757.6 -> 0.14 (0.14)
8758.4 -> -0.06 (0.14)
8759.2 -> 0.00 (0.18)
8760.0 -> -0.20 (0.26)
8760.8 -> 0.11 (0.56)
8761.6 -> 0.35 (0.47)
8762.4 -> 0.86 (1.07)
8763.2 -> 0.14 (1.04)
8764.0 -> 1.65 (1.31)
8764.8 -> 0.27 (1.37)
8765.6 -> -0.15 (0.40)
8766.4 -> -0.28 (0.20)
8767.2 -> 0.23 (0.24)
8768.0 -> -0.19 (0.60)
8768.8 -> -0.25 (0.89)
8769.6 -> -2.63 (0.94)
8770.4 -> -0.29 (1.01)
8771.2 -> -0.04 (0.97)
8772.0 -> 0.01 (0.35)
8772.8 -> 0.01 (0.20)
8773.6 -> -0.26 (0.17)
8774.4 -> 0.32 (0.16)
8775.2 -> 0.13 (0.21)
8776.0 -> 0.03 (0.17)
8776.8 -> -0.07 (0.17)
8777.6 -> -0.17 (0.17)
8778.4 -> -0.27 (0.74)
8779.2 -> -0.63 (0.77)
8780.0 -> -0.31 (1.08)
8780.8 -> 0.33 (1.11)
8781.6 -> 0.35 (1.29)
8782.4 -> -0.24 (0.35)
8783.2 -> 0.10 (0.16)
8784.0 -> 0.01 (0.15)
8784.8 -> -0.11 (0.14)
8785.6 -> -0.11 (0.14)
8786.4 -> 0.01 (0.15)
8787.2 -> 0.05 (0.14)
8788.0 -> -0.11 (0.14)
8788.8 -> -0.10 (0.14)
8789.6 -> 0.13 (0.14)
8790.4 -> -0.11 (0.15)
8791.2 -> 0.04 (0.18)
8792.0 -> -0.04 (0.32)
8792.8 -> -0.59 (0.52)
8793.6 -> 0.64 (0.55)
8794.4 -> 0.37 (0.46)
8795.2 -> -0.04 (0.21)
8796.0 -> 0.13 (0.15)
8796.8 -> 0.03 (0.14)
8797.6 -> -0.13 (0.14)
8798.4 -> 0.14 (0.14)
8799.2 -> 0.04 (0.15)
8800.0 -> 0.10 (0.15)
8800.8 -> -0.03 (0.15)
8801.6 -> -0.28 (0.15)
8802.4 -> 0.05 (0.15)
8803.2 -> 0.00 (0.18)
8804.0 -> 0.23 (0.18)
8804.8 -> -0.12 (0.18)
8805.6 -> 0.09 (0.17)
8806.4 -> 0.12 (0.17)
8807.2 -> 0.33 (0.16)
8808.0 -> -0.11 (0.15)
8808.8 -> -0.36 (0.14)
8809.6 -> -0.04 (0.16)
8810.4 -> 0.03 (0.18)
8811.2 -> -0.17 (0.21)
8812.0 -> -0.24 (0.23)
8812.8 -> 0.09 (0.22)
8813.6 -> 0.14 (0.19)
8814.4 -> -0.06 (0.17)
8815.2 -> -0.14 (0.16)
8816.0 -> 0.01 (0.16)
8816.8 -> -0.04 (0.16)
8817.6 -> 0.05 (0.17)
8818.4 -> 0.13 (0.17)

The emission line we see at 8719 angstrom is [O III]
